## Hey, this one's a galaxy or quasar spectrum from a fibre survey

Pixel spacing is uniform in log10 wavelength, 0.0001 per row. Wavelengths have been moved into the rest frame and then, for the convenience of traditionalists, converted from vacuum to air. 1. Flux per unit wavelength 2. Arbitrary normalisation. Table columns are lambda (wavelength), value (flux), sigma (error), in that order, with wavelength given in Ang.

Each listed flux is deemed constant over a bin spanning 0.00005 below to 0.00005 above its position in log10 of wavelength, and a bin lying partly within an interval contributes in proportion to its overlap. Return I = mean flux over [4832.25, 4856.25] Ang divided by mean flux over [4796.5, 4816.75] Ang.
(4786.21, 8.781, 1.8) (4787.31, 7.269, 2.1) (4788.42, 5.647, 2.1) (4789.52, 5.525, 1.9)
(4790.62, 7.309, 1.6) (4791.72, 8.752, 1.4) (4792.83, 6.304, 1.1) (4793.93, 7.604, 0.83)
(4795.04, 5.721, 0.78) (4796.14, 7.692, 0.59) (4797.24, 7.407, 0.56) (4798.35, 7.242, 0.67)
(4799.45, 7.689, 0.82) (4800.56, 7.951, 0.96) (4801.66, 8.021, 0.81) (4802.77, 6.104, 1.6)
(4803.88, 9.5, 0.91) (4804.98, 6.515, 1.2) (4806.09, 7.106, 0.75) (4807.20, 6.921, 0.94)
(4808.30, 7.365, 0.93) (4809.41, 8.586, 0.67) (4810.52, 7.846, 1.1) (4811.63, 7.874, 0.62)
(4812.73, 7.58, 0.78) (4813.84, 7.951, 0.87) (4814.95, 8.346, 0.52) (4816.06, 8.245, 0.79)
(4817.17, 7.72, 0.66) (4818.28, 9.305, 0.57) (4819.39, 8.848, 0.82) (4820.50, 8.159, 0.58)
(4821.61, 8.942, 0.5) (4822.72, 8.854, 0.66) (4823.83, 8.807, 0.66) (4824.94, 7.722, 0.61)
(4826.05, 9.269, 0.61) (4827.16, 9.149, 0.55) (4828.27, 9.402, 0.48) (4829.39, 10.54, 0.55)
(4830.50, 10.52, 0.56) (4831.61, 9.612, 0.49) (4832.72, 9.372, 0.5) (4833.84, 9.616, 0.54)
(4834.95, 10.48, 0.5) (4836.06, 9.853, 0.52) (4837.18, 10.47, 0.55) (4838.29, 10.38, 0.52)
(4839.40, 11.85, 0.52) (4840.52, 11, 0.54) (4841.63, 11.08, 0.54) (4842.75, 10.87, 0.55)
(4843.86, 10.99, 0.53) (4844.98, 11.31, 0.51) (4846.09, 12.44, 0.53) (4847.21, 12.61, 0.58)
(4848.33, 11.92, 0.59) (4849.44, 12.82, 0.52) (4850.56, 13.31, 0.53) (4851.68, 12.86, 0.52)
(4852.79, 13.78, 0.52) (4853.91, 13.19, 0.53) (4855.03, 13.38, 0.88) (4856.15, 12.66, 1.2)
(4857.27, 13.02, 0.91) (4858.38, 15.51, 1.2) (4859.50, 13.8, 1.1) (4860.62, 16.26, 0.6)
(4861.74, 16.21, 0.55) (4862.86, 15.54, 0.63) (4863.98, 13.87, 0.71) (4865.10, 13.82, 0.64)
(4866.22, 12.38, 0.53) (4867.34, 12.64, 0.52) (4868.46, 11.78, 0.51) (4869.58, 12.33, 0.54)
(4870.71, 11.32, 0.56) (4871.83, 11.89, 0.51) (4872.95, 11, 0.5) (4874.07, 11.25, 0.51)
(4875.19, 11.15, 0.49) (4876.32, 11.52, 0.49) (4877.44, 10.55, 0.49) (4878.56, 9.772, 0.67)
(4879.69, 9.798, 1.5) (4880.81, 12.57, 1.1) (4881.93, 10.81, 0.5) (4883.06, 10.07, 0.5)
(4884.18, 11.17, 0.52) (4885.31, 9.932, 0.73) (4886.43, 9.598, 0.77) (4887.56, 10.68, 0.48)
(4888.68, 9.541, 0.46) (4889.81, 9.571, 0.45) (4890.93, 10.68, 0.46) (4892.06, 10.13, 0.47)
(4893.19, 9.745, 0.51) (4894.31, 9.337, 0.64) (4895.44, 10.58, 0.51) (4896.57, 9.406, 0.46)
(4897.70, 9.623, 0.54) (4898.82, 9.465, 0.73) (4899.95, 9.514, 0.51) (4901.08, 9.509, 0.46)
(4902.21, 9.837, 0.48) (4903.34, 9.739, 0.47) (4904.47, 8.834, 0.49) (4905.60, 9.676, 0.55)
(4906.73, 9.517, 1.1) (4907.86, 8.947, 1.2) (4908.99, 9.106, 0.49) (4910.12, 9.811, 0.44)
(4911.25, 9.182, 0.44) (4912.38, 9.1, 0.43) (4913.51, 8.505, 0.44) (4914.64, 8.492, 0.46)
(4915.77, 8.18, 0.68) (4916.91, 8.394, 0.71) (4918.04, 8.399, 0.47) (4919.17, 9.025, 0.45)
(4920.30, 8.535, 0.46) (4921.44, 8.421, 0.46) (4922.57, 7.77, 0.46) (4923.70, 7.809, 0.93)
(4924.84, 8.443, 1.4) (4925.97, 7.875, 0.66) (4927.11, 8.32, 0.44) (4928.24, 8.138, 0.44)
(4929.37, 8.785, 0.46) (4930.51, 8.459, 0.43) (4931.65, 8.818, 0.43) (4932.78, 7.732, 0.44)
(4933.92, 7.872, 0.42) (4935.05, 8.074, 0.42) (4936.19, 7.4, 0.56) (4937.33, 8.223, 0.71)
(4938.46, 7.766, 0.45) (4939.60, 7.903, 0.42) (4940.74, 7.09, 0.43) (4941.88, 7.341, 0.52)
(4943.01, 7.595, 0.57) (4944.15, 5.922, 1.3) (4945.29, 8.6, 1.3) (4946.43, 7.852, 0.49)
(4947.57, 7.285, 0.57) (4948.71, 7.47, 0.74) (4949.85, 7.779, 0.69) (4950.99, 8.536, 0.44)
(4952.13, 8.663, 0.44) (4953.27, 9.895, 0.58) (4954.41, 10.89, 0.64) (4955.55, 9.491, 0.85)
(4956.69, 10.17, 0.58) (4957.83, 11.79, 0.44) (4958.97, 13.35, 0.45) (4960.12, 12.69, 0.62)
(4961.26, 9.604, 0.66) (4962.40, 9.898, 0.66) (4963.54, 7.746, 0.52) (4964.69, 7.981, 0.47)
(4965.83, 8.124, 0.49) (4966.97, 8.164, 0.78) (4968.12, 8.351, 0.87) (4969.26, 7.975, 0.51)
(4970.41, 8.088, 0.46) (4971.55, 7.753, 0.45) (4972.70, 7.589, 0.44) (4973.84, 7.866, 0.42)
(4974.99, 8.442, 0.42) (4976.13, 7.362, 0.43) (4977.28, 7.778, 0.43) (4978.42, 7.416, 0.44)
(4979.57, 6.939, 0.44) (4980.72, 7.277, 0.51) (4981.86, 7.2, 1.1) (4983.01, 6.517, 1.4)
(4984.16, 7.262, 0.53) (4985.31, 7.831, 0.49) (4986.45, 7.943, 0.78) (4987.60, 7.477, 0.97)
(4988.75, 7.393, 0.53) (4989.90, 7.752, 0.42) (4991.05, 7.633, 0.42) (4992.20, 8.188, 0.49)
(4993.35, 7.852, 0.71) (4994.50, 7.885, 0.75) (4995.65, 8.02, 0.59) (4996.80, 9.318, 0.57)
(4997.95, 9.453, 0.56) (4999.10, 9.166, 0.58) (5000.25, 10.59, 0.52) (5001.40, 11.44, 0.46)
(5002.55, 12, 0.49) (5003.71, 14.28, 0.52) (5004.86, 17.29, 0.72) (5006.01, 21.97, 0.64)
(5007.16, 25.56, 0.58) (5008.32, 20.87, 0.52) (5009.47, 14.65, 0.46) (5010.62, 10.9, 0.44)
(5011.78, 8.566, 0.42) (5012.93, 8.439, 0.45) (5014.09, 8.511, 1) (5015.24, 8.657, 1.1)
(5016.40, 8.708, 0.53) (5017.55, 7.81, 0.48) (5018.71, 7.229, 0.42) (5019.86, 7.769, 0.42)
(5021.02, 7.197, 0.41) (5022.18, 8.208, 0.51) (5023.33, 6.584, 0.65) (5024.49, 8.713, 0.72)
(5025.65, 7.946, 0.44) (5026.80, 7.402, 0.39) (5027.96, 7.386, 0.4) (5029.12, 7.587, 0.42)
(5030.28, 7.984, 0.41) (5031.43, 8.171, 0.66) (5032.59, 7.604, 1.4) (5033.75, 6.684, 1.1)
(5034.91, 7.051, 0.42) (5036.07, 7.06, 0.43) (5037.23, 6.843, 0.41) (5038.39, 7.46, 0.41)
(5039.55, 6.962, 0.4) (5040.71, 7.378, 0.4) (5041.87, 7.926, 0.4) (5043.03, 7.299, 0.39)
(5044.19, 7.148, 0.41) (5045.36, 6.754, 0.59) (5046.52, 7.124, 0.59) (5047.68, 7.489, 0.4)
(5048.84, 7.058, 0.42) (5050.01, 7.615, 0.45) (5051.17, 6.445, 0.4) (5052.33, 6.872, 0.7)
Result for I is 1.5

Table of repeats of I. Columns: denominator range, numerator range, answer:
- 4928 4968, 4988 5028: 1.19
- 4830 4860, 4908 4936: 0.72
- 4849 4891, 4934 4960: 0.71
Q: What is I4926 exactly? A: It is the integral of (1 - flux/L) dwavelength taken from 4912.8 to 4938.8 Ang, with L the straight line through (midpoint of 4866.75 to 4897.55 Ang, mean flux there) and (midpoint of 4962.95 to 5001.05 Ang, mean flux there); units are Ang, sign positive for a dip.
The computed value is 3.4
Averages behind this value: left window 10.7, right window 7.97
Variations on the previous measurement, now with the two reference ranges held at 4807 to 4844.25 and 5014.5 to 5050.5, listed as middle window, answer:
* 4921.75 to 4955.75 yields 0.7 Ang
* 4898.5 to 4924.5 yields -1.3 Ang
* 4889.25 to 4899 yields -1.3 Ang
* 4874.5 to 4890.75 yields -3.2 Ang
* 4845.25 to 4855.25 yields -4.2 Ang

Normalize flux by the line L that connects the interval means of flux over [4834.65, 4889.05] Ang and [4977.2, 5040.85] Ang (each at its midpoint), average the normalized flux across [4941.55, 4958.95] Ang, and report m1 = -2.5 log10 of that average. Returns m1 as 0.17 mag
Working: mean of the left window 12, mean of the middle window 8.79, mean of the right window 9.23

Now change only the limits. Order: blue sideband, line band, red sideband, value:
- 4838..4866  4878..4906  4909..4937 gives 0.05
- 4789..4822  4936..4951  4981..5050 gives 0.13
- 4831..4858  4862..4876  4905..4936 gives -0.17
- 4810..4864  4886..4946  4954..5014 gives 0.18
